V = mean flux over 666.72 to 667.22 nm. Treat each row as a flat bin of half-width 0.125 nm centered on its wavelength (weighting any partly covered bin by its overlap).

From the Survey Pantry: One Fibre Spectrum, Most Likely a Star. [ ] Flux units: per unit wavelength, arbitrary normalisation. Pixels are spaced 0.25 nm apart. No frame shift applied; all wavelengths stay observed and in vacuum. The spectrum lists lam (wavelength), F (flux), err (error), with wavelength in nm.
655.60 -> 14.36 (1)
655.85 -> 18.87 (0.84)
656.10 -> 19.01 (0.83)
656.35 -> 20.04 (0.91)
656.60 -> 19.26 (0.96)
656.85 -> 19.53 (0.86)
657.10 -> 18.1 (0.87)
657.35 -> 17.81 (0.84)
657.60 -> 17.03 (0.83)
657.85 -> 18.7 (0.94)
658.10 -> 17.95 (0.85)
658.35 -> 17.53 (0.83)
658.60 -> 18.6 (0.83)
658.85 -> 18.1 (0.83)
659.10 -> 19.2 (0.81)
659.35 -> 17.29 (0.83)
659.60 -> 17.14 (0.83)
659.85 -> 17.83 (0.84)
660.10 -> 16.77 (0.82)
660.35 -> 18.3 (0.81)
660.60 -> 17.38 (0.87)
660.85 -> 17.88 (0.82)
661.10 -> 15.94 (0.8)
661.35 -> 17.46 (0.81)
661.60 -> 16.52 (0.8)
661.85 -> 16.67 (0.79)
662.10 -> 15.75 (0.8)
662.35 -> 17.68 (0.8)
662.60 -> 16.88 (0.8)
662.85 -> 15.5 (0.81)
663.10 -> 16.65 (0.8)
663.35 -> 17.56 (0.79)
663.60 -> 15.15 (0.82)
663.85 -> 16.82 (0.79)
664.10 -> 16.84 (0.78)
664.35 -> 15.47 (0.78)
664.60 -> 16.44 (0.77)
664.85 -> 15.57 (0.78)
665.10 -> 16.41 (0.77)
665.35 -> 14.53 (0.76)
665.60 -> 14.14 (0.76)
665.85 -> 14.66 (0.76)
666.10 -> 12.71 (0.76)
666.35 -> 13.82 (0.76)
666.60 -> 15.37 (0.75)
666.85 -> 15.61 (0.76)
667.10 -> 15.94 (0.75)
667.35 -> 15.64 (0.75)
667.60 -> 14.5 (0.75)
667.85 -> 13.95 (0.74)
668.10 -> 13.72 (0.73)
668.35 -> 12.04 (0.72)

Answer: 15.8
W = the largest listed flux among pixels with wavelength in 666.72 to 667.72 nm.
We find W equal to 15.94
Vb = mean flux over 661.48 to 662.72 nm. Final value 16.7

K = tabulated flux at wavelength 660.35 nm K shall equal 18.3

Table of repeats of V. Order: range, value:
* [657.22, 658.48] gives 17.8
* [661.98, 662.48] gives 16.7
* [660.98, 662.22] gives 16.5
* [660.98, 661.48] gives 16.7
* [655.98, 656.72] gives 19.4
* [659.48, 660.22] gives 17.3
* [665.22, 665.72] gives 14.4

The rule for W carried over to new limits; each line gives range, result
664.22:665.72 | 16.44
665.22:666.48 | 14.66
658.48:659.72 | 19.2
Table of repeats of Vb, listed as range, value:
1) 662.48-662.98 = 16.2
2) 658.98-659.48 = 18.2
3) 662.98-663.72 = 16.5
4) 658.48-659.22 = 18.6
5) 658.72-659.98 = 17.9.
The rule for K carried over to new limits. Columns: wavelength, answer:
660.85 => 17.88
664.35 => 15.47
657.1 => 18.1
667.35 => 15.64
